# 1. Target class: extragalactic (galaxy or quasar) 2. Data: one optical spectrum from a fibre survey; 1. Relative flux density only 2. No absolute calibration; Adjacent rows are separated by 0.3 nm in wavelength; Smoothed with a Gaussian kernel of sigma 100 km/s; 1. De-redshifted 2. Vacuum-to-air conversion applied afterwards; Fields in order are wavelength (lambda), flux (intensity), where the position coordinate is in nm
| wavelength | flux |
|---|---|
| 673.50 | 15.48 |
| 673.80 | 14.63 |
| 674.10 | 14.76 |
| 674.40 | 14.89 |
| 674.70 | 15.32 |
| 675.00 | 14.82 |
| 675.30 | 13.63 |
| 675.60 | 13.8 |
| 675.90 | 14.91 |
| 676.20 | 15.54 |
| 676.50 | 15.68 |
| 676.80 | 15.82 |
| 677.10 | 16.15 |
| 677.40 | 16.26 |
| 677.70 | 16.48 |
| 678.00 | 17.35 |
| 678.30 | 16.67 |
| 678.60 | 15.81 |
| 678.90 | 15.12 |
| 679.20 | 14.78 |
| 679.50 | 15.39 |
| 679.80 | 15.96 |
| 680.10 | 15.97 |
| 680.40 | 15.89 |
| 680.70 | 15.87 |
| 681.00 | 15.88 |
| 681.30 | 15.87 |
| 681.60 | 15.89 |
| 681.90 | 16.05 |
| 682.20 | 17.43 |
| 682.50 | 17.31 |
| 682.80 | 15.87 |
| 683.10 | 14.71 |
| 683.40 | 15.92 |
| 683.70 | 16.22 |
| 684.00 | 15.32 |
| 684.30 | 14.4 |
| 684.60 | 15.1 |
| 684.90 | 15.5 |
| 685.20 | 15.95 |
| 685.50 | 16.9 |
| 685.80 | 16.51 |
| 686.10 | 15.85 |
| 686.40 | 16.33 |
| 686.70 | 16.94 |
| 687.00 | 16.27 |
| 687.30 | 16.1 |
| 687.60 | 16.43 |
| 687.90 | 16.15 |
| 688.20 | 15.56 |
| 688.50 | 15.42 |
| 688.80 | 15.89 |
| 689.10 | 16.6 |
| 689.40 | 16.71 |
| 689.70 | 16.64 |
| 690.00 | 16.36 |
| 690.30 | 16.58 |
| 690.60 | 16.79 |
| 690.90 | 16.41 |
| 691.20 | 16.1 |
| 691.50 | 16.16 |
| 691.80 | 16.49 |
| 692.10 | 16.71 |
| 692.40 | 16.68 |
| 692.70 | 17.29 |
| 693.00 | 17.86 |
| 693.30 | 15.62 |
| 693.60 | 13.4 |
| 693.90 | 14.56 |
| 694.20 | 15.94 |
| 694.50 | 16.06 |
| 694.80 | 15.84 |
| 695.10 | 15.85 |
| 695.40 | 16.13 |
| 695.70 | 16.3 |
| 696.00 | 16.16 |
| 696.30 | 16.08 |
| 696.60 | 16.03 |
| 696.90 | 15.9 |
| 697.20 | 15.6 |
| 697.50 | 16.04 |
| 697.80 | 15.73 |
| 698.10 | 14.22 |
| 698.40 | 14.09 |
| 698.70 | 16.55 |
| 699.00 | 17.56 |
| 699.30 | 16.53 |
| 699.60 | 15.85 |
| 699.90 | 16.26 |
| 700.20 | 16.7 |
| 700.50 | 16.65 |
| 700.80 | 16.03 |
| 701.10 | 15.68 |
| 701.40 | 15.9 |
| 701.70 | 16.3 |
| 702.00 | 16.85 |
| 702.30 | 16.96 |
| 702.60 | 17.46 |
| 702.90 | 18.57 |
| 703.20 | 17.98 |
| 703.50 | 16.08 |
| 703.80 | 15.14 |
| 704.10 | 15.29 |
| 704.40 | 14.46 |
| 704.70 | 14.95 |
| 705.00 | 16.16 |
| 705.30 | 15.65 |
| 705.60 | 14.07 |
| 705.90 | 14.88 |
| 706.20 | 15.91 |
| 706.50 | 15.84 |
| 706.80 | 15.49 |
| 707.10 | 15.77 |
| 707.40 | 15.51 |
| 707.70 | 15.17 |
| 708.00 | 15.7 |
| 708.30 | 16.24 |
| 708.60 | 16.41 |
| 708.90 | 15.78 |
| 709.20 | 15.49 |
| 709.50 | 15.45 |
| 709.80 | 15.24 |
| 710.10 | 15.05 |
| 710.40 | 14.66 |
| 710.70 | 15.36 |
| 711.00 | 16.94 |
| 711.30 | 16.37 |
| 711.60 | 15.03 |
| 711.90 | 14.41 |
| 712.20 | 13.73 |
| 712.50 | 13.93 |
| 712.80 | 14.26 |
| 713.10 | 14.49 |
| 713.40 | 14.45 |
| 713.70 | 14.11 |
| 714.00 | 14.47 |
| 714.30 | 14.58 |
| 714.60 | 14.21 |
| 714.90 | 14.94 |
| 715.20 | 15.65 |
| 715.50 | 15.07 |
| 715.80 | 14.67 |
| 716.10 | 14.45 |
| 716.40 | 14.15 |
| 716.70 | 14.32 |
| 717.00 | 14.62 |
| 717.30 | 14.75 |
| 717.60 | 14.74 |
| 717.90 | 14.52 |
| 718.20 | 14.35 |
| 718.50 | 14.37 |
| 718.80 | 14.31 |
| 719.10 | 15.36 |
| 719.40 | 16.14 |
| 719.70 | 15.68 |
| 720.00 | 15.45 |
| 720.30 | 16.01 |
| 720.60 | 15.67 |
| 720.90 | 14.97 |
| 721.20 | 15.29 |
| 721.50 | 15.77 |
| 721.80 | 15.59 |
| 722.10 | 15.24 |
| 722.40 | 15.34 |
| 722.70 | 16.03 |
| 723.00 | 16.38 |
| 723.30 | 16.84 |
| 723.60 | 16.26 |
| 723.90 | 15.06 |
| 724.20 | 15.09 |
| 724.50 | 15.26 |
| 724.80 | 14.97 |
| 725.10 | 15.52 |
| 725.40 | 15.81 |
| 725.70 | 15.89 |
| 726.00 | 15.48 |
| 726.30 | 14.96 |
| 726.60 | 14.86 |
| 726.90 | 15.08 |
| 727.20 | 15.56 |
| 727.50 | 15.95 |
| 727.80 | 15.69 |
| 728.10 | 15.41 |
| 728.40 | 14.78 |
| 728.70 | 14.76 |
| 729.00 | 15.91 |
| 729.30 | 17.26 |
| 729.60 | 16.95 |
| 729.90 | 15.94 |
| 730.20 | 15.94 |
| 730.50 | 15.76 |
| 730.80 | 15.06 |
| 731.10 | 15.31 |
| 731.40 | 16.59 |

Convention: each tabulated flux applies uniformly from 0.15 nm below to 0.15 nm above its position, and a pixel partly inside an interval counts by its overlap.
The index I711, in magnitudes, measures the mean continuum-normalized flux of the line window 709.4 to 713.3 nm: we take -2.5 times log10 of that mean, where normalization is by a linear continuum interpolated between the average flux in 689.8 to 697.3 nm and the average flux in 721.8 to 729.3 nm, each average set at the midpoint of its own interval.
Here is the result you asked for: 0.058 mag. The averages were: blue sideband 16.1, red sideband 15.5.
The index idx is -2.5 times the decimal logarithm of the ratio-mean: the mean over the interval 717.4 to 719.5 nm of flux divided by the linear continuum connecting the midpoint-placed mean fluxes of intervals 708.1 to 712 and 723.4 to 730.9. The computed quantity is 0.06 mag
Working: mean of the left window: 15.6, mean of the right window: 15.6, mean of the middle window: 14.8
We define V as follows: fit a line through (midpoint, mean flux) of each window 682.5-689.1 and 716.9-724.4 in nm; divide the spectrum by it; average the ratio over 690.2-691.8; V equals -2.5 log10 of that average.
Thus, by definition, -0.04 mag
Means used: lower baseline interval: 15.9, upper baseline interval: 15.4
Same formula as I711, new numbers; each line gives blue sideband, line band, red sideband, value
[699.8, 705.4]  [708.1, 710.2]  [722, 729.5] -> 0.03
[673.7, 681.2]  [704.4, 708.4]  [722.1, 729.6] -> 0.01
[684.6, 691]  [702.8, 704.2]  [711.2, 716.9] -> -0.09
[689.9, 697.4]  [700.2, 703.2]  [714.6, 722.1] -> -0.07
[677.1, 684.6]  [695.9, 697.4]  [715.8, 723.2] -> -0.02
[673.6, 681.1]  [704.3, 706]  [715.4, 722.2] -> 0.01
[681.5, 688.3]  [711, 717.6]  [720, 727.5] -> 0.07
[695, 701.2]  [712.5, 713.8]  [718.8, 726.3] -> 0.11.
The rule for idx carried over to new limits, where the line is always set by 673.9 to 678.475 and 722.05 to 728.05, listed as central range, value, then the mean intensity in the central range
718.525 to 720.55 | 0.01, 15.4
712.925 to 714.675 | 0.08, 14.4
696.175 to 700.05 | -0.03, 15.9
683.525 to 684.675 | 0.01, 15.3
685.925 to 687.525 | -0.06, 16.3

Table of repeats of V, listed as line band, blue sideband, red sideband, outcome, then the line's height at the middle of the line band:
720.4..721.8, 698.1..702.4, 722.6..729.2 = 0.01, 15.7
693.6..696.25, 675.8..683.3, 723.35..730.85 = 0.01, 15.8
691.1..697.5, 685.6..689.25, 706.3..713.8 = -0.01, 15.9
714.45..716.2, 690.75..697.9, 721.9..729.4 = 0.06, 15.7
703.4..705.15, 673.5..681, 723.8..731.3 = 0.01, 15.5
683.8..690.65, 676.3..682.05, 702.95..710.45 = -0.02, 15.8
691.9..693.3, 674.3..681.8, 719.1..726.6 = -0.09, 15.6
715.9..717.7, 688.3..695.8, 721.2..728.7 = 0.08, 15.7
